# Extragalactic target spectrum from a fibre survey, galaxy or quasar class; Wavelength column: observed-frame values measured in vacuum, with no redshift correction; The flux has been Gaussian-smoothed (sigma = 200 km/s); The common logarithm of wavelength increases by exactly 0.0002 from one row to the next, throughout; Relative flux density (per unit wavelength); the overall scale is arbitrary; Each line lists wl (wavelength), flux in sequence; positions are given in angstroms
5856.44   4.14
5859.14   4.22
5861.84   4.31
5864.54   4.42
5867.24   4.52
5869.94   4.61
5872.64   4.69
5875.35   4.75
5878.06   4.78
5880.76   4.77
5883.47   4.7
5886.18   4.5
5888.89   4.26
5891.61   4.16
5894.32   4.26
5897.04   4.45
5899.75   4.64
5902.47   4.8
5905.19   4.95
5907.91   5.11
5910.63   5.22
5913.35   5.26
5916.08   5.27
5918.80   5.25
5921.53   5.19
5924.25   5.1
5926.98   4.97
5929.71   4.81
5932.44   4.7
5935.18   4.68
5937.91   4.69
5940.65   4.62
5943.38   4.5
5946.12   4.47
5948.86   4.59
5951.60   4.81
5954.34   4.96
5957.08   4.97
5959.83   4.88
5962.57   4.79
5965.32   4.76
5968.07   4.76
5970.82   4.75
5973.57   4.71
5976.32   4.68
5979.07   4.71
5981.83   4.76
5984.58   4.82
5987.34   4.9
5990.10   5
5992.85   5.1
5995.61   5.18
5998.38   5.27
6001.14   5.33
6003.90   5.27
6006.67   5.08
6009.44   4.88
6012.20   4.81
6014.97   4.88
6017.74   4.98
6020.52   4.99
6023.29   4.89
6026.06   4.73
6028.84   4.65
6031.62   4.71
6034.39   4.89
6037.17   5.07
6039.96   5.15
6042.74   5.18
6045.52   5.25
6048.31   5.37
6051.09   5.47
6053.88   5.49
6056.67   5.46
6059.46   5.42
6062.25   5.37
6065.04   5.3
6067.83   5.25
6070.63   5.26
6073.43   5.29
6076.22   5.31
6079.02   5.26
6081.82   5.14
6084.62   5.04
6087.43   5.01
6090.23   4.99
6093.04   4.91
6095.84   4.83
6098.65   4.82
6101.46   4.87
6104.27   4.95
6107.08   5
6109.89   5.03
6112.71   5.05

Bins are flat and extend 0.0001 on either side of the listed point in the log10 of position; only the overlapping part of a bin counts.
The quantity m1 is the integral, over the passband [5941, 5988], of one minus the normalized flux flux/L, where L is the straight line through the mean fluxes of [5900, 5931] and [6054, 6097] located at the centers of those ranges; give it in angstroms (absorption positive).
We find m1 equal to 3.3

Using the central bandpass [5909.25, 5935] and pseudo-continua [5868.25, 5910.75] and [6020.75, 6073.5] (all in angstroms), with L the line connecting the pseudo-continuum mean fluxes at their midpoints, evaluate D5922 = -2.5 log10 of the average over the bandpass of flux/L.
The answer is -0.07 mag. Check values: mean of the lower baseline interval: 4.65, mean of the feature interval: 5.07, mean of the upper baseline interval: 5.16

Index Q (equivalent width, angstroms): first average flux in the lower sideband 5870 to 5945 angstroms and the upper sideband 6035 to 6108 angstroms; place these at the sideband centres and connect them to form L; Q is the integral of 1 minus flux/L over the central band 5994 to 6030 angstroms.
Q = 0.20 angstroms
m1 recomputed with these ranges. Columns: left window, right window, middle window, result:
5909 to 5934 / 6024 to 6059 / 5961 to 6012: 1.8 angstroms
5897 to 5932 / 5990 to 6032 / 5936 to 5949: 1.1 angstroms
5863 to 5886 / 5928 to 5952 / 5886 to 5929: -1.8 angstroms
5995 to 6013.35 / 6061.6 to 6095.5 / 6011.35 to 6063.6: 0.4 angstroms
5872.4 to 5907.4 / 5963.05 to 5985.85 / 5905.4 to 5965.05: -2.8 angstroms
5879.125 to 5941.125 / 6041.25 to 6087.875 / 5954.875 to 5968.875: 0.3 angstroms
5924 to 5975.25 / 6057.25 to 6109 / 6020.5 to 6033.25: 0.5 angstroms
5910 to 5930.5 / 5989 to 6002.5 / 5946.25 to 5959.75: 0.9 angstroms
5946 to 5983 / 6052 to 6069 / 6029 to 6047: 0.8 angstroms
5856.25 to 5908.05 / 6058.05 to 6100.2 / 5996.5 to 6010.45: -0.7 angstroms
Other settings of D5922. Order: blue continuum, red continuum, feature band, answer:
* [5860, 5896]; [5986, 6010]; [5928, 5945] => 0.03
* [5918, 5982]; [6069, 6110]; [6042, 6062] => -0.08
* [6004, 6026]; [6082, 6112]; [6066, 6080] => -0.07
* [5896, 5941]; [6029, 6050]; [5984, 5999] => -0.01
